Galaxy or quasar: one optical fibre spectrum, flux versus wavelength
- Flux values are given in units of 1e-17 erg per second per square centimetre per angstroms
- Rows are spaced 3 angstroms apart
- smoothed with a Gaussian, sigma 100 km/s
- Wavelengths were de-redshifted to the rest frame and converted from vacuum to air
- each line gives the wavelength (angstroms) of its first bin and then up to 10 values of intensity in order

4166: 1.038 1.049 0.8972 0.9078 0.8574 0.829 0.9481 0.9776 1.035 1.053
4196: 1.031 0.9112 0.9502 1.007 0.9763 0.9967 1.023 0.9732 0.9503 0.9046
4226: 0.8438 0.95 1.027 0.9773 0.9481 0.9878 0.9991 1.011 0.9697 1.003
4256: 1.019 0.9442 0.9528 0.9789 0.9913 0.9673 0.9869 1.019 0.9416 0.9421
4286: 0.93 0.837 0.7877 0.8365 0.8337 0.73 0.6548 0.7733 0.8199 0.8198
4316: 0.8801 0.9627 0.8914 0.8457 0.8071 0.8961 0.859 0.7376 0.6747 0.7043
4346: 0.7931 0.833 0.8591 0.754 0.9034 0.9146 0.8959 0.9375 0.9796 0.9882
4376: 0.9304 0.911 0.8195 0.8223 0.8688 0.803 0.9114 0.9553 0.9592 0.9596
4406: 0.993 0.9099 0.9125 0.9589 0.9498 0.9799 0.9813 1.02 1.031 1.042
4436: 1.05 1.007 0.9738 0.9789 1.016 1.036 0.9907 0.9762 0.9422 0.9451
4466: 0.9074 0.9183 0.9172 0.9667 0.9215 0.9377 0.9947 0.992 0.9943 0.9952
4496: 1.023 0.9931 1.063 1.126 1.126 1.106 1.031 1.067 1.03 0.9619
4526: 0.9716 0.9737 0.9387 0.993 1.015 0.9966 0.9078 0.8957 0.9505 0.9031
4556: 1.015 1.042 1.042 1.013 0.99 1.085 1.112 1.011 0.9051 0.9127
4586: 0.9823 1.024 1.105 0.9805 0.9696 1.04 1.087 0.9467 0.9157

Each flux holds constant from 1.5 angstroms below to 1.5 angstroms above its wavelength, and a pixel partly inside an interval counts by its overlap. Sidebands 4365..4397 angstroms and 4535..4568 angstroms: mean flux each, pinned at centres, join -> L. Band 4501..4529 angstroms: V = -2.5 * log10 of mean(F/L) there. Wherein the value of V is -0.094 mag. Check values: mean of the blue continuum 0.9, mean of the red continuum 0.979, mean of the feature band 1.05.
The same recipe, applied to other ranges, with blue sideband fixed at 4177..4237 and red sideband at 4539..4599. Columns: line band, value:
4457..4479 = 0.06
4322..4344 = 0.21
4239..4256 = -0.03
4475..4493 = 0.02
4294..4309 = 0.26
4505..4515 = -0.11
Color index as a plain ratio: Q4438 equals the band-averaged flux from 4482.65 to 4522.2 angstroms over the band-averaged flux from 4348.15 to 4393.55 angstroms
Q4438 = 1.18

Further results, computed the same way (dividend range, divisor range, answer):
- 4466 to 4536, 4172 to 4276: 1.03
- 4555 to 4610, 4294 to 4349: 1.25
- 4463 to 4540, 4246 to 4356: 1.14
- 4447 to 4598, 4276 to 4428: 1.14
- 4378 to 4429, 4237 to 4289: 0.95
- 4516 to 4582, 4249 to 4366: 1.14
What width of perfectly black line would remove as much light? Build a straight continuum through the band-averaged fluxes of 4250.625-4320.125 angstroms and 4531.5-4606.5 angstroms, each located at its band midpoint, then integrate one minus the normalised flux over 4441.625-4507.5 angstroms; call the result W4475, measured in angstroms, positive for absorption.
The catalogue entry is -1.4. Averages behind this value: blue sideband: 0.897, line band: 0.985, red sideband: 0.997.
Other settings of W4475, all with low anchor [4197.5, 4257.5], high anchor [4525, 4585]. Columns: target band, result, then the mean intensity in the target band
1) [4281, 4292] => 1.0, 0.889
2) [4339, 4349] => 2.4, 0.743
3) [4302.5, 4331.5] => 4.2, 0.833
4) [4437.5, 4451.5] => -0.3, 1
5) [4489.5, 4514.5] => -1.8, 1.05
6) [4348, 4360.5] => 1.7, 0.844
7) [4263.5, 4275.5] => -0.1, 0.981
